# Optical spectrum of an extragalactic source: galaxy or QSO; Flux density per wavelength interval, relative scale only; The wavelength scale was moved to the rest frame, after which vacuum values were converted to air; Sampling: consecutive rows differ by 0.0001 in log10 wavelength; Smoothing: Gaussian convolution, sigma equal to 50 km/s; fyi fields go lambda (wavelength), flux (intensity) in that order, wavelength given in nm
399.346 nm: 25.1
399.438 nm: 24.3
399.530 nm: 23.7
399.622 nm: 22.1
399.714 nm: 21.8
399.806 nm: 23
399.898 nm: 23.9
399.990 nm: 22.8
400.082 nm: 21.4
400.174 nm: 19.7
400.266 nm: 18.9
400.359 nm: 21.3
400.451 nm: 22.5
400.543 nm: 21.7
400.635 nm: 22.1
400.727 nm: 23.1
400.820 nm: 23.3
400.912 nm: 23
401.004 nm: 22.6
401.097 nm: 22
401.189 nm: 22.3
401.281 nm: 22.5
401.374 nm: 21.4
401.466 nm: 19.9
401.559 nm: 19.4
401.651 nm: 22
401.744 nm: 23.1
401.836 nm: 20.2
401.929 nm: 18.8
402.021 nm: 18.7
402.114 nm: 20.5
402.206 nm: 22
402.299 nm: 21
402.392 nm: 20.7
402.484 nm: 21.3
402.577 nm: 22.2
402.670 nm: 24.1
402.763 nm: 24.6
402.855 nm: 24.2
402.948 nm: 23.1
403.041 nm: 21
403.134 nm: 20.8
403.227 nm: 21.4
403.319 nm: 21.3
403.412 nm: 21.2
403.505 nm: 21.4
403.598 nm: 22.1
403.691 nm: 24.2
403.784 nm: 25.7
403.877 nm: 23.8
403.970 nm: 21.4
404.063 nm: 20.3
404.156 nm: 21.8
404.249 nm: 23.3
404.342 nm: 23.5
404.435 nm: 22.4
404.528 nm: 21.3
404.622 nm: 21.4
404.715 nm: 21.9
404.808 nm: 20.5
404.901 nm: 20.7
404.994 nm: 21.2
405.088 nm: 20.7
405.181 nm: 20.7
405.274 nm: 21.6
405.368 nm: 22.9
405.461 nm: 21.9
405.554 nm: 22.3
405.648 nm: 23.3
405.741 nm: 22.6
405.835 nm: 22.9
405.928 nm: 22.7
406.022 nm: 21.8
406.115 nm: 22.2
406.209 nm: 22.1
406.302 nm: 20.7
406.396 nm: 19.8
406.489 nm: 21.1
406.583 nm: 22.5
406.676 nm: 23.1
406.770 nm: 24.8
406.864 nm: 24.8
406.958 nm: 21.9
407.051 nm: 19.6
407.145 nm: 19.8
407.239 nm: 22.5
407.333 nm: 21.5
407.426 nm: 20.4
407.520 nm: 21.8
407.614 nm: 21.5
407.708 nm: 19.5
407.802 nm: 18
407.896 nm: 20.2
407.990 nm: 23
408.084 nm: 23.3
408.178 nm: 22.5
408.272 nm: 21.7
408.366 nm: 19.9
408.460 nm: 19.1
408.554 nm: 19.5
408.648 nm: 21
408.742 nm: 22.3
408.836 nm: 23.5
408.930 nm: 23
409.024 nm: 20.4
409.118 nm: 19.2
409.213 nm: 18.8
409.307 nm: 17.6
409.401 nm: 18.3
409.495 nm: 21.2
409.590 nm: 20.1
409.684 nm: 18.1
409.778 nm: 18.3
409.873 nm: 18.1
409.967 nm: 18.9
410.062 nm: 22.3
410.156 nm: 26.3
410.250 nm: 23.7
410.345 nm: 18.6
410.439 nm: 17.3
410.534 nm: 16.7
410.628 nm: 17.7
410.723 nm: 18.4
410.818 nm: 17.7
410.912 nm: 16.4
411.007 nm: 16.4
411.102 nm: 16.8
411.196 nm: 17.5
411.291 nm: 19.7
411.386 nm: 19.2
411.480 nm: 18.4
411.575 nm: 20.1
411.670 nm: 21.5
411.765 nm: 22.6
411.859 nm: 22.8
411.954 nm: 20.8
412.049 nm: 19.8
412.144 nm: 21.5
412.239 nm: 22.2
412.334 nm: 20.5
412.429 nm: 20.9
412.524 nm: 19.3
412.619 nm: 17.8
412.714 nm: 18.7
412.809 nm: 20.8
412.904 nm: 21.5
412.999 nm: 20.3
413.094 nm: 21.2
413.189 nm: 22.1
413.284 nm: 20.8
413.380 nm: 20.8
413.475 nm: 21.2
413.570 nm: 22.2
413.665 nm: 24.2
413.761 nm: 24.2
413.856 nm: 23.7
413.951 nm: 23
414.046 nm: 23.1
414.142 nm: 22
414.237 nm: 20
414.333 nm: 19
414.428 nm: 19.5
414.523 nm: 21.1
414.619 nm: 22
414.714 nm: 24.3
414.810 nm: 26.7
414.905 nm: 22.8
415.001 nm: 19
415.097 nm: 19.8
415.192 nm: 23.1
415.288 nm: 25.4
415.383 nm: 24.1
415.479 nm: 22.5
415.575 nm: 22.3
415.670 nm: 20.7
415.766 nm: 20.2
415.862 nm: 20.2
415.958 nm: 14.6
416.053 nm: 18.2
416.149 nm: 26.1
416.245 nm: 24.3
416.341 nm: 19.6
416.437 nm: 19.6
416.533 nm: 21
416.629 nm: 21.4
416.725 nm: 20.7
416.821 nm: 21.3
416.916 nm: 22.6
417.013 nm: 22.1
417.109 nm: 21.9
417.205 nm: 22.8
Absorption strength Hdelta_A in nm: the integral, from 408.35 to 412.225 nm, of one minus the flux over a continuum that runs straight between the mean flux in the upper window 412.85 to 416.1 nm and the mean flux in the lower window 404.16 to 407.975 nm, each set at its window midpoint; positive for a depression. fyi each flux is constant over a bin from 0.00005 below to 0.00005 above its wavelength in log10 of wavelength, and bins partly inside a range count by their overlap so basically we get 0.34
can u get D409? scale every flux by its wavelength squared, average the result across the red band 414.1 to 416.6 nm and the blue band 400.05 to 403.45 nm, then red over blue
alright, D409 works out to 1.06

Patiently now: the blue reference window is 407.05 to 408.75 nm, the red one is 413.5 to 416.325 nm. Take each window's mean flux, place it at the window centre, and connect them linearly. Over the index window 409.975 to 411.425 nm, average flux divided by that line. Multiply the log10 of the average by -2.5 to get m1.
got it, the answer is 0.13 mag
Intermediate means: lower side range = 20.9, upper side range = 22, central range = 19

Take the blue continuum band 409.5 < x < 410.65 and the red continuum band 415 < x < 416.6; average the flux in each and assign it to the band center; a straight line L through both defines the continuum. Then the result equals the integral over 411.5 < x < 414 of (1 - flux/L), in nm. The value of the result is -0.10 nm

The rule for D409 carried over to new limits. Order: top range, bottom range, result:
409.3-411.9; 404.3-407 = 0.90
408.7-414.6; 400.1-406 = 0.97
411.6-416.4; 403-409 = 1.03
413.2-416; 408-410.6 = 1.10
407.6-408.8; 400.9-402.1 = 1.02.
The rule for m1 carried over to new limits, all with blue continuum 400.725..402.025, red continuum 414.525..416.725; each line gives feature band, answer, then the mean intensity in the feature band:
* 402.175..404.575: -0.04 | 22.3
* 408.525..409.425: 0.06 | 20.4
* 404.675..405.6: 0.01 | 21.4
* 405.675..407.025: -0.04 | 22.3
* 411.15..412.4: 0.06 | 20.5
